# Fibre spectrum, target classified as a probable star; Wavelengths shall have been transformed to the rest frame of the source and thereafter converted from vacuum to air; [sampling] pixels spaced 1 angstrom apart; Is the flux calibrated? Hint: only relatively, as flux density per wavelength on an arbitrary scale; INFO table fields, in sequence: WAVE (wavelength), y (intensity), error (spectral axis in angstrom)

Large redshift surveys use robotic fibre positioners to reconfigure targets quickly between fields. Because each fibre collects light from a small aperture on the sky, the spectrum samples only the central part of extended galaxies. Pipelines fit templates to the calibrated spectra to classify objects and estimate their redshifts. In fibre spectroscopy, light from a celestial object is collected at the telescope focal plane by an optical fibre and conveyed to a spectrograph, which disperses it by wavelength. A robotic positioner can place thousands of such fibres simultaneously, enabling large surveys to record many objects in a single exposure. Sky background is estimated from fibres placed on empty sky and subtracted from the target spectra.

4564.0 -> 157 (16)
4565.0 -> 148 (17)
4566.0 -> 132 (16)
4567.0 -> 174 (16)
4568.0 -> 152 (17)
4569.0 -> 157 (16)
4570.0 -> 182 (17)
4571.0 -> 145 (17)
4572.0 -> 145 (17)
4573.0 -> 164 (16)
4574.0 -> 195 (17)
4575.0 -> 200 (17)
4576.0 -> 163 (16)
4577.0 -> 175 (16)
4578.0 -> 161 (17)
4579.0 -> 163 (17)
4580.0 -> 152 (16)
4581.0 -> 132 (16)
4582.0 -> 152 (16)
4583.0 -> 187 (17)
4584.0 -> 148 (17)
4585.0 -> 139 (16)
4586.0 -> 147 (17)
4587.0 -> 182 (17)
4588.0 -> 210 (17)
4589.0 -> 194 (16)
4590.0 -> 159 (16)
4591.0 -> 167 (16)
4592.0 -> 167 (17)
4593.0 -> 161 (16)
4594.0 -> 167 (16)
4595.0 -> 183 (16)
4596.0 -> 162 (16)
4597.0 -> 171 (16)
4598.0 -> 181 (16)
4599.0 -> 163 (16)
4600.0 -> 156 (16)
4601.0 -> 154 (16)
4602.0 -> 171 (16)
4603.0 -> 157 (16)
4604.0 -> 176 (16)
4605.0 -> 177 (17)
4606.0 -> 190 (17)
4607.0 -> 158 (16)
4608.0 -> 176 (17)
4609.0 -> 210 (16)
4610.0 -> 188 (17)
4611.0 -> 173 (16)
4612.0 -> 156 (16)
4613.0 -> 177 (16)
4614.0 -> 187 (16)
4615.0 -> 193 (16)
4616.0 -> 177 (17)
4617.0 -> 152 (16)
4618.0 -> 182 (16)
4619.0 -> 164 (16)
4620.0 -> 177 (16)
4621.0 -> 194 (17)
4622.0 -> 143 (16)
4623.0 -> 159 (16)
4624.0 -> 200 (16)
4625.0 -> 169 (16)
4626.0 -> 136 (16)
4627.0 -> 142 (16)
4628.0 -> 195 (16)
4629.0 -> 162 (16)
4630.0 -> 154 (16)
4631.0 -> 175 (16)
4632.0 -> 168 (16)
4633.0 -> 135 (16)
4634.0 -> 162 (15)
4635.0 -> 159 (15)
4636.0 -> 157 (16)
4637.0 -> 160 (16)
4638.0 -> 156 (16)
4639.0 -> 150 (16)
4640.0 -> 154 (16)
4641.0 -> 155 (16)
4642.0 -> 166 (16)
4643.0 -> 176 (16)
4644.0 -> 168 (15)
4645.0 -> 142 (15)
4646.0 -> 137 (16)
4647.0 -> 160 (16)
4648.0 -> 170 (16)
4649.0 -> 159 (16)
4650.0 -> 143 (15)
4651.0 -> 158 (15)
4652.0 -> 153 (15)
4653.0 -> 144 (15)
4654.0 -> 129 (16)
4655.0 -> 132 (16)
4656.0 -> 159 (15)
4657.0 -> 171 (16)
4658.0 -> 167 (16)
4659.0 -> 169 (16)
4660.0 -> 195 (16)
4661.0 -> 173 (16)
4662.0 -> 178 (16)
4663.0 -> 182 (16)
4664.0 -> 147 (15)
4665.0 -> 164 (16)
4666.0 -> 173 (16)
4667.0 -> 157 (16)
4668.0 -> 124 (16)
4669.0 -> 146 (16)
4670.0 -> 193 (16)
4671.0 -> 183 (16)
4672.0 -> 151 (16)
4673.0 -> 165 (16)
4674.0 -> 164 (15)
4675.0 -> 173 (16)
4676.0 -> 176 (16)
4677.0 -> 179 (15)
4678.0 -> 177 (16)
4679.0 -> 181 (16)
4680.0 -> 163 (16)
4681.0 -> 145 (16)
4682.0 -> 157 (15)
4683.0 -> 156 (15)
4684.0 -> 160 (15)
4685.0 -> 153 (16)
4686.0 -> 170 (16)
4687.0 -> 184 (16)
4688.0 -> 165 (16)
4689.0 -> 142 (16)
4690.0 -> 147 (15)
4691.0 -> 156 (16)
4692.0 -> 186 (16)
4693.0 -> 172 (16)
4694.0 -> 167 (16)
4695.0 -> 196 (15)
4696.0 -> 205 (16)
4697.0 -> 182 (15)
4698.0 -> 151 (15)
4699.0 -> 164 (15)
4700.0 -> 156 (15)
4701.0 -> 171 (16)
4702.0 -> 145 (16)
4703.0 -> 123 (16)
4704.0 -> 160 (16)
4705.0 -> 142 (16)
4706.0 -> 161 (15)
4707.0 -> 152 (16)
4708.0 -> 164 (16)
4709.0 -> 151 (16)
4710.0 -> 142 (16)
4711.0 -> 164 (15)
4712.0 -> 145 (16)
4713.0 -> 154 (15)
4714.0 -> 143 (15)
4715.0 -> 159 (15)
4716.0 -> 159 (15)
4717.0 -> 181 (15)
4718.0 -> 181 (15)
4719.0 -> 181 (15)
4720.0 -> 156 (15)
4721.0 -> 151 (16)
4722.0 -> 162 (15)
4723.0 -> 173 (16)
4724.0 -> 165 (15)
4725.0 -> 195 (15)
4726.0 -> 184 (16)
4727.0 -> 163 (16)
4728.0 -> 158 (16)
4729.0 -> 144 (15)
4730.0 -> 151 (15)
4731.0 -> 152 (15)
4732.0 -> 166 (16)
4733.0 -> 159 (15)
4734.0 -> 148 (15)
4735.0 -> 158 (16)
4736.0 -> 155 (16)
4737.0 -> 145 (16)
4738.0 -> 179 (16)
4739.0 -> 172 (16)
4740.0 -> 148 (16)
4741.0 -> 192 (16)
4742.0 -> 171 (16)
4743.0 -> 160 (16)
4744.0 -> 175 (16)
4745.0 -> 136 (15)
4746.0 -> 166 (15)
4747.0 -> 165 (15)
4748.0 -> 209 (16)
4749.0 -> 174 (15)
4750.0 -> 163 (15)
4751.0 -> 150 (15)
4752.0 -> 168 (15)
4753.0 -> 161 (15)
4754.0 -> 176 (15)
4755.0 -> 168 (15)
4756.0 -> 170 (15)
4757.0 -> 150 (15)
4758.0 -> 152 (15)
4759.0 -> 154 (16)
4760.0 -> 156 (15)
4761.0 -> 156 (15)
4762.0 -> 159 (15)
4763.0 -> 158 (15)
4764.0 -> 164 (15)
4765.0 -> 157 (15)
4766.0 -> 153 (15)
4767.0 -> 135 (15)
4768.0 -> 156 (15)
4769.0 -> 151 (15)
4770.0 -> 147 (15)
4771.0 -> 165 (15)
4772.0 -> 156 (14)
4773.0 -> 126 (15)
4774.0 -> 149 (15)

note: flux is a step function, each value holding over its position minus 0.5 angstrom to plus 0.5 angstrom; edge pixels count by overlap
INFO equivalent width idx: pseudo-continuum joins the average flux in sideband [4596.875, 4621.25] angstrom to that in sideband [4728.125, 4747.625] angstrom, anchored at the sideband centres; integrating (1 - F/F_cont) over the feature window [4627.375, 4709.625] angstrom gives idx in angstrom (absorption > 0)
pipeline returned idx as 2.9 angstrom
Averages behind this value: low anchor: 174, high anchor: 160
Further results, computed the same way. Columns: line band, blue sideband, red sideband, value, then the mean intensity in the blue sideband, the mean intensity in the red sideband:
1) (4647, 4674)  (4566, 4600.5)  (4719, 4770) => 0.5 angstrom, 166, 162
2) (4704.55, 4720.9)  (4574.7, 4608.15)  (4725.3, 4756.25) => 0.6 angstrom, 167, 164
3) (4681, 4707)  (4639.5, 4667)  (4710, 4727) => 0.1 angstrom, 160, 165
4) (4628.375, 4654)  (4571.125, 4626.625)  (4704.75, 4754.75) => 1.7 angstrom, 170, 163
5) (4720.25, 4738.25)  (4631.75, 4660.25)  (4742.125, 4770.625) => -0.2 angstrom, 157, 160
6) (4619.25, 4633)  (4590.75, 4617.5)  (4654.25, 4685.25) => 0.3 angstrom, 172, 165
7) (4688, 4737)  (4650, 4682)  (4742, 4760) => 0.8 angstrom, 163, 164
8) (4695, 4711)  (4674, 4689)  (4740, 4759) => 0.7 angstrom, 166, 166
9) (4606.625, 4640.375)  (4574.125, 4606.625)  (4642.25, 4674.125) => -0.7 angstrom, 168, 160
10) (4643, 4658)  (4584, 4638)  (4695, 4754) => 1.2 angstrom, 169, 163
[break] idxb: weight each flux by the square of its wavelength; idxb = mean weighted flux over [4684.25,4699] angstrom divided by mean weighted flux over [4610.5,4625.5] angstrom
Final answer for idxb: 1.01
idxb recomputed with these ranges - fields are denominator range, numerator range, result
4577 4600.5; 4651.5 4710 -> 1.02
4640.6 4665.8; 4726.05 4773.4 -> 1.04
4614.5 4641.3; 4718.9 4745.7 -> 1.04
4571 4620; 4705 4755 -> 1.02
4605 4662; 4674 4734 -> 1.02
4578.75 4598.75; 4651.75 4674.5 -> 1.01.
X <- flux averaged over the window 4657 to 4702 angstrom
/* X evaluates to 167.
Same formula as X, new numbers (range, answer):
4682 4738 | 161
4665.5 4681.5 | 166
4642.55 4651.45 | 157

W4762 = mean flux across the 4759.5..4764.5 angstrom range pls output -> 159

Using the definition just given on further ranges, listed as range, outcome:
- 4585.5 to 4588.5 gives 180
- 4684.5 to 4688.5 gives 168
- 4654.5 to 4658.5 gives 157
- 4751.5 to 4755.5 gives 168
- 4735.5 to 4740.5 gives 160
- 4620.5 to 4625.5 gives 173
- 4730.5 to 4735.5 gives 157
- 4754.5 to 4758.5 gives 160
